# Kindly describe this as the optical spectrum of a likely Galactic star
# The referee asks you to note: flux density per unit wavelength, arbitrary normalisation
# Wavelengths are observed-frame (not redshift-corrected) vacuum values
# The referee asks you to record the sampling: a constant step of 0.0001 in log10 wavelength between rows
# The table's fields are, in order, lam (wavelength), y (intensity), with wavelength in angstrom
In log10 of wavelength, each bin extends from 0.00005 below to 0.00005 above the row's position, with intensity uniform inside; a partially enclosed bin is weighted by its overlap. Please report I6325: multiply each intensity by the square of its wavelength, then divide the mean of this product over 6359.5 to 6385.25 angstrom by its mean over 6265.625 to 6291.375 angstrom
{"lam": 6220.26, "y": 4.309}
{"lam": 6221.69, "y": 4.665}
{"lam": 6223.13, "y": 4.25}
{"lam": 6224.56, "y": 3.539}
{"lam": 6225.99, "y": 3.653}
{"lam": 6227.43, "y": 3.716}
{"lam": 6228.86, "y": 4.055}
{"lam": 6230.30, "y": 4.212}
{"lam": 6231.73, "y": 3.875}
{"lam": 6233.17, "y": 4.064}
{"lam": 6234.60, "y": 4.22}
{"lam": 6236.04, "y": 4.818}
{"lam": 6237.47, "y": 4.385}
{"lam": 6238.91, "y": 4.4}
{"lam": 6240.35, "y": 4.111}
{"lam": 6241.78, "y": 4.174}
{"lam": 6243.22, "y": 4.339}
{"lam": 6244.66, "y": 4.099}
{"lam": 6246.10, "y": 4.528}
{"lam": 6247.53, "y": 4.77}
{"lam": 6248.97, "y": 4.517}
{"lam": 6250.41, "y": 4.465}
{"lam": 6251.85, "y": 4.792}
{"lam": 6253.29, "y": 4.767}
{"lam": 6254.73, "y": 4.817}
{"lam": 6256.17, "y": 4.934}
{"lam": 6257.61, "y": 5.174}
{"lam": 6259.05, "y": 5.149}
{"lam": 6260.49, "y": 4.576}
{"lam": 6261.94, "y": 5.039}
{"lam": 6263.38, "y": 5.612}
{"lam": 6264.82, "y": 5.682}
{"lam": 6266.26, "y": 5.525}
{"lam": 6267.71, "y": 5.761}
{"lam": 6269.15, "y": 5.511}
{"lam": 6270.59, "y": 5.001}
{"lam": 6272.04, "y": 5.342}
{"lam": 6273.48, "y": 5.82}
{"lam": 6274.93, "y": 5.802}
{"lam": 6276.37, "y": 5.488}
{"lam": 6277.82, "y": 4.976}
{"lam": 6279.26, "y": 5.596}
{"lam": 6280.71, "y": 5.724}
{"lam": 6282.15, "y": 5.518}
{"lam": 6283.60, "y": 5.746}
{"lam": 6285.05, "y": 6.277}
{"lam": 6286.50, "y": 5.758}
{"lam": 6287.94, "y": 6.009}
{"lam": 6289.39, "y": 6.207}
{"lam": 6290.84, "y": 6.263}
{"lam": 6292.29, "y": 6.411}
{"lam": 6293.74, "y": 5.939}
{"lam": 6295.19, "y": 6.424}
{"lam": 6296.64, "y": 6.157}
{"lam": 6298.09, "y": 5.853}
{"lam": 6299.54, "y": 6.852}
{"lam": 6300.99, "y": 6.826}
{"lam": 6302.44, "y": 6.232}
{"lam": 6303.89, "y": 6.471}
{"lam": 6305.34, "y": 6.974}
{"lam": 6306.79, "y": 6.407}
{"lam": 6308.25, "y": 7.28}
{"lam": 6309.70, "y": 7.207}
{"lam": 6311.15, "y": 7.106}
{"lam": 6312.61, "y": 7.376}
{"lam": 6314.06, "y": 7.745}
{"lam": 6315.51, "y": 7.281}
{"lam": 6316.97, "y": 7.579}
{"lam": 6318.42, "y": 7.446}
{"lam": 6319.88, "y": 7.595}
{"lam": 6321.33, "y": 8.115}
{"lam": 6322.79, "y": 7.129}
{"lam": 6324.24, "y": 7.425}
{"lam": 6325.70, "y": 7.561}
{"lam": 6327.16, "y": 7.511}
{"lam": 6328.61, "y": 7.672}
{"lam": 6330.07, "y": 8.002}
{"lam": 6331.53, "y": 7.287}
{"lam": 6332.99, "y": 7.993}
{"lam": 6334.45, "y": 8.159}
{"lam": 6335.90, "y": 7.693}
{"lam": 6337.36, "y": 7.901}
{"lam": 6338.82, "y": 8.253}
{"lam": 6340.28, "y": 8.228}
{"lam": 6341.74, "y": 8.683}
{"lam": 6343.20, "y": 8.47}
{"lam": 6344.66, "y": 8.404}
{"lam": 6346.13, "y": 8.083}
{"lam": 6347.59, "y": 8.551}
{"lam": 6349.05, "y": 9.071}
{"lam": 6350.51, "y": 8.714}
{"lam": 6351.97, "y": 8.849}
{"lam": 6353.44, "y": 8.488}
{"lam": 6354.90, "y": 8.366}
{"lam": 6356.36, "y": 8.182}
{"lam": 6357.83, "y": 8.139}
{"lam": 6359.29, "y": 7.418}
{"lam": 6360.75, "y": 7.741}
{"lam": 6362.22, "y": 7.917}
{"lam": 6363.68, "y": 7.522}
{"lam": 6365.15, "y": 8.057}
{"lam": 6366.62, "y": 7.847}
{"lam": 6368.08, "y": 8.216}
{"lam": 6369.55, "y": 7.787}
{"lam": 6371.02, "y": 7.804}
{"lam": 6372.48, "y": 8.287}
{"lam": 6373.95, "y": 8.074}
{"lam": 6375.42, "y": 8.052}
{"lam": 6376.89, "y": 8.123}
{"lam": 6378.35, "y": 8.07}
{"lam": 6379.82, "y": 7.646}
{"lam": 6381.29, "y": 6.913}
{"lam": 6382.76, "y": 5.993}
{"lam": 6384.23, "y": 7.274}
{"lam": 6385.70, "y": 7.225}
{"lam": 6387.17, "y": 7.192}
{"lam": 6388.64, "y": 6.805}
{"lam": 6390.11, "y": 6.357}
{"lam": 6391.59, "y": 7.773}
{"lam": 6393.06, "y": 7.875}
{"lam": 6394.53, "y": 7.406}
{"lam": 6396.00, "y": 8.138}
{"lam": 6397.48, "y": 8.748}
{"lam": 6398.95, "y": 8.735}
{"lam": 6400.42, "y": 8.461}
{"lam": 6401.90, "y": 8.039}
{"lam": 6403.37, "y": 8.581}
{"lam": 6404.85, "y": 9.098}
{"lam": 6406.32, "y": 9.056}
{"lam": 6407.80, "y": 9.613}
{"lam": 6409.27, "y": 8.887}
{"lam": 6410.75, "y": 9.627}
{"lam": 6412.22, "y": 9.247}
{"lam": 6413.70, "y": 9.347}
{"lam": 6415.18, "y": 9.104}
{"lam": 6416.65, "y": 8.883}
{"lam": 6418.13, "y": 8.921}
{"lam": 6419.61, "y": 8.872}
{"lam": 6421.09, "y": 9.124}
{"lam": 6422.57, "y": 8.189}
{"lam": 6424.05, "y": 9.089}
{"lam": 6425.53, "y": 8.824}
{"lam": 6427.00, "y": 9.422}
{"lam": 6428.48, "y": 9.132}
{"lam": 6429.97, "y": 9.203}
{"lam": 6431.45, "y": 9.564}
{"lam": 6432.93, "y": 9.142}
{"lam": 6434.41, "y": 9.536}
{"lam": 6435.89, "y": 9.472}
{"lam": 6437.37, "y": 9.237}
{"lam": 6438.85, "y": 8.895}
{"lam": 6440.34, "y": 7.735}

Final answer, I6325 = 1.4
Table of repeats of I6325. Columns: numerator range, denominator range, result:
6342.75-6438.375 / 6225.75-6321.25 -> 1.55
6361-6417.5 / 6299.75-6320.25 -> 1.17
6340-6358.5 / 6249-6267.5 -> 1.73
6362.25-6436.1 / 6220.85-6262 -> 1.99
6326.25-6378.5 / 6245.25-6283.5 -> 1.60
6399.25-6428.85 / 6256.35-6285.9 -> 1.72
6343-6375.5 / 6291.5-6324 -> 1.20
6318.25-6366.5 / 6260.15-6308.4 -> 1.38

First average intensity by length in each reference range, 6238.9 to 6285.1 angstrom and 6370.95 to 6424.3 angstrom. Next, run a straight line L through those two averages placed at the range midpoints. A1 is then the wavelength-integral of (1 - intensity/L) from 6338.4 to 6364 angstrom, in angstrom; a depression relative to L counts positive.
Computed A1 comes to -4.11 angstrom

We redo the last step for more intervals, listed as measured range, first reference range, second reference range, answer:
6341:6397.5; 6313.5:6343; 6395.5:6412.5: 3.0 angstrom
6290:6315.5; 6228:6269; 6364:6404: -3.3 angstrom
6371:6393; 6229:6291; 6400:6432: 1.9 angstrom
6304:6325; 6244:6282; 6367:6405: -3.6 angstrom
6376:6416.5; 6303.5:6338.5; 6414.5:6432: 2.3 angstrom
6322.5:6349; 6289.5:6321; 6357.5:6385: -2.7 angstrom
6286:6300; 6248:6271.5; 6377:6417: -0.9 angstrom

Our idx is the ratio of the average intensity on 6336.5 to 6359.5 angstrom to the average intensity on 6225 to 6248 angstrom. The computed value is 1.99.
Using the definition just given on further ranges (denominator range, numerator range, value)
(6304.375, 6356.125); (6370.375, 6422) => 1.05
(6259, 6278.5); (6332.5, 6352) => 1.55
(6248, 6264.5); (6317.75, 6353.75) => 1.64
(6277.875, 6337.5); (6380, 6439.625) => 1.24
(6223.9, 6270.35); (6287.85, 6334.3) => 1.53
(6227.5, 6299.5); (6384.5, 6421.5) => 1.63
